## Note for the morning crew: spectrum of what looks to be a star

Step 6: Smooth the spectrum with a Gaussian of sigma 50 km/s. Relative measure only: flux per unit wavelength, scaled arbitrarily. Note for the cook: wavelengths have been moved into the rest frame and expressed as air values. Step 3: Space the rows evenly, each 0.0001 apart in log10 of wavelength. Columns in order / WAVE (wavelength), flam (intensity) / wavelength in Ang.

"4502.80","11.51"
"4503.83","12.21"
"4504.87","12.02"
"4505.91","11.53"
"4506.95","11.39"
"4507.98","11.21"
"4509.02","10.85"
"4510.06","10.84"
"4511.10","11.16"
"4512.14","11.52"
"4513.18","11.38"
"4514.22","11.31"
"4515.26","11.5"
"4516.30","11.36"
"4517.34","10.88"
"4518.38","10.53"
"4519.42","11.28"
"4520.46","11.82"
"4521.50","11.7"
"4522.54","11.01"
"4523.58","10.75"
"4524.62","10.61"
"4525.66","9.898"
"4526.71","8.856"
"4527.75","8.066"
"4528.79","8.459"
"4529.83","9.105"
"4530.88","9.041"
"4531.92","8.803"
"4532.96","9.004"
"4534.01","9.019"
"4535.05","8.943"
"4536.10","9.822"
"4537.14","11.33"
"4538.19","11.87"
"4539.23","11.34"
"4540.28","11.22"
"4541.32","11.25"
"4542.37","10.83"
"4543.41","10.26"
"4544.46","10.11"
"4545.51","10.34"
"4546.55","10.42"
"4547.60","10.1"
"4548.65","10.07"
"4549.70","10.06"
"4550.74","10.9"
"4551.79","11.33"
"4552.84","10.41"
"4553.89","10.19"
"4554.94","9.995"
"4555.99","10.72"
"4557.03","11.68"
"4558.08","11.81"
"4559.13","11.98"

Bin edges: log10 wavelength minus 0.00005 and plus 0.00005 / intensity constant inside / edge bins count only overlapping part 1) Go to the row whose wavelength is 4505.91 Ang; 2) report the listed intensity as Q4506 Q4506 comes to 11.53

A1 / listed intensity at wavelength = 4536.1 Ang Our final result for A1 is 9.822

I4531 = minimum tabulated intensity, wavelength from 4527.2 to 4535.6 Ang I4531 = 8.066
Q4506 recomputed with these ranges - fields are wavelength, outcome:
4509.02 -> 10.85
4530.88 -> 9.041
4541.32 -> 11.25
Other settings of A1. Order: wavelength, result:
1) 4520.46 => 11.82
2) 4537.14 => 11.33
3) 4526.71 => 8.856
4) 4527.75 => 8.066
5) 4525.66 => 9.898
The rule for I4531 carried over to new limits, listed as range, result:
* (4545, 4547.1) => 10.34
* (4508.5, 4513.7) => 10.84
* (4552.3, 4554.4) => 10.19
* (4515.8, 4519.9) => 10.53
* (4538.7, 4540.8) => 11.22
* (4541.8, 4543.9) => 10.26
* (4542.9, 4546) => 10.11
